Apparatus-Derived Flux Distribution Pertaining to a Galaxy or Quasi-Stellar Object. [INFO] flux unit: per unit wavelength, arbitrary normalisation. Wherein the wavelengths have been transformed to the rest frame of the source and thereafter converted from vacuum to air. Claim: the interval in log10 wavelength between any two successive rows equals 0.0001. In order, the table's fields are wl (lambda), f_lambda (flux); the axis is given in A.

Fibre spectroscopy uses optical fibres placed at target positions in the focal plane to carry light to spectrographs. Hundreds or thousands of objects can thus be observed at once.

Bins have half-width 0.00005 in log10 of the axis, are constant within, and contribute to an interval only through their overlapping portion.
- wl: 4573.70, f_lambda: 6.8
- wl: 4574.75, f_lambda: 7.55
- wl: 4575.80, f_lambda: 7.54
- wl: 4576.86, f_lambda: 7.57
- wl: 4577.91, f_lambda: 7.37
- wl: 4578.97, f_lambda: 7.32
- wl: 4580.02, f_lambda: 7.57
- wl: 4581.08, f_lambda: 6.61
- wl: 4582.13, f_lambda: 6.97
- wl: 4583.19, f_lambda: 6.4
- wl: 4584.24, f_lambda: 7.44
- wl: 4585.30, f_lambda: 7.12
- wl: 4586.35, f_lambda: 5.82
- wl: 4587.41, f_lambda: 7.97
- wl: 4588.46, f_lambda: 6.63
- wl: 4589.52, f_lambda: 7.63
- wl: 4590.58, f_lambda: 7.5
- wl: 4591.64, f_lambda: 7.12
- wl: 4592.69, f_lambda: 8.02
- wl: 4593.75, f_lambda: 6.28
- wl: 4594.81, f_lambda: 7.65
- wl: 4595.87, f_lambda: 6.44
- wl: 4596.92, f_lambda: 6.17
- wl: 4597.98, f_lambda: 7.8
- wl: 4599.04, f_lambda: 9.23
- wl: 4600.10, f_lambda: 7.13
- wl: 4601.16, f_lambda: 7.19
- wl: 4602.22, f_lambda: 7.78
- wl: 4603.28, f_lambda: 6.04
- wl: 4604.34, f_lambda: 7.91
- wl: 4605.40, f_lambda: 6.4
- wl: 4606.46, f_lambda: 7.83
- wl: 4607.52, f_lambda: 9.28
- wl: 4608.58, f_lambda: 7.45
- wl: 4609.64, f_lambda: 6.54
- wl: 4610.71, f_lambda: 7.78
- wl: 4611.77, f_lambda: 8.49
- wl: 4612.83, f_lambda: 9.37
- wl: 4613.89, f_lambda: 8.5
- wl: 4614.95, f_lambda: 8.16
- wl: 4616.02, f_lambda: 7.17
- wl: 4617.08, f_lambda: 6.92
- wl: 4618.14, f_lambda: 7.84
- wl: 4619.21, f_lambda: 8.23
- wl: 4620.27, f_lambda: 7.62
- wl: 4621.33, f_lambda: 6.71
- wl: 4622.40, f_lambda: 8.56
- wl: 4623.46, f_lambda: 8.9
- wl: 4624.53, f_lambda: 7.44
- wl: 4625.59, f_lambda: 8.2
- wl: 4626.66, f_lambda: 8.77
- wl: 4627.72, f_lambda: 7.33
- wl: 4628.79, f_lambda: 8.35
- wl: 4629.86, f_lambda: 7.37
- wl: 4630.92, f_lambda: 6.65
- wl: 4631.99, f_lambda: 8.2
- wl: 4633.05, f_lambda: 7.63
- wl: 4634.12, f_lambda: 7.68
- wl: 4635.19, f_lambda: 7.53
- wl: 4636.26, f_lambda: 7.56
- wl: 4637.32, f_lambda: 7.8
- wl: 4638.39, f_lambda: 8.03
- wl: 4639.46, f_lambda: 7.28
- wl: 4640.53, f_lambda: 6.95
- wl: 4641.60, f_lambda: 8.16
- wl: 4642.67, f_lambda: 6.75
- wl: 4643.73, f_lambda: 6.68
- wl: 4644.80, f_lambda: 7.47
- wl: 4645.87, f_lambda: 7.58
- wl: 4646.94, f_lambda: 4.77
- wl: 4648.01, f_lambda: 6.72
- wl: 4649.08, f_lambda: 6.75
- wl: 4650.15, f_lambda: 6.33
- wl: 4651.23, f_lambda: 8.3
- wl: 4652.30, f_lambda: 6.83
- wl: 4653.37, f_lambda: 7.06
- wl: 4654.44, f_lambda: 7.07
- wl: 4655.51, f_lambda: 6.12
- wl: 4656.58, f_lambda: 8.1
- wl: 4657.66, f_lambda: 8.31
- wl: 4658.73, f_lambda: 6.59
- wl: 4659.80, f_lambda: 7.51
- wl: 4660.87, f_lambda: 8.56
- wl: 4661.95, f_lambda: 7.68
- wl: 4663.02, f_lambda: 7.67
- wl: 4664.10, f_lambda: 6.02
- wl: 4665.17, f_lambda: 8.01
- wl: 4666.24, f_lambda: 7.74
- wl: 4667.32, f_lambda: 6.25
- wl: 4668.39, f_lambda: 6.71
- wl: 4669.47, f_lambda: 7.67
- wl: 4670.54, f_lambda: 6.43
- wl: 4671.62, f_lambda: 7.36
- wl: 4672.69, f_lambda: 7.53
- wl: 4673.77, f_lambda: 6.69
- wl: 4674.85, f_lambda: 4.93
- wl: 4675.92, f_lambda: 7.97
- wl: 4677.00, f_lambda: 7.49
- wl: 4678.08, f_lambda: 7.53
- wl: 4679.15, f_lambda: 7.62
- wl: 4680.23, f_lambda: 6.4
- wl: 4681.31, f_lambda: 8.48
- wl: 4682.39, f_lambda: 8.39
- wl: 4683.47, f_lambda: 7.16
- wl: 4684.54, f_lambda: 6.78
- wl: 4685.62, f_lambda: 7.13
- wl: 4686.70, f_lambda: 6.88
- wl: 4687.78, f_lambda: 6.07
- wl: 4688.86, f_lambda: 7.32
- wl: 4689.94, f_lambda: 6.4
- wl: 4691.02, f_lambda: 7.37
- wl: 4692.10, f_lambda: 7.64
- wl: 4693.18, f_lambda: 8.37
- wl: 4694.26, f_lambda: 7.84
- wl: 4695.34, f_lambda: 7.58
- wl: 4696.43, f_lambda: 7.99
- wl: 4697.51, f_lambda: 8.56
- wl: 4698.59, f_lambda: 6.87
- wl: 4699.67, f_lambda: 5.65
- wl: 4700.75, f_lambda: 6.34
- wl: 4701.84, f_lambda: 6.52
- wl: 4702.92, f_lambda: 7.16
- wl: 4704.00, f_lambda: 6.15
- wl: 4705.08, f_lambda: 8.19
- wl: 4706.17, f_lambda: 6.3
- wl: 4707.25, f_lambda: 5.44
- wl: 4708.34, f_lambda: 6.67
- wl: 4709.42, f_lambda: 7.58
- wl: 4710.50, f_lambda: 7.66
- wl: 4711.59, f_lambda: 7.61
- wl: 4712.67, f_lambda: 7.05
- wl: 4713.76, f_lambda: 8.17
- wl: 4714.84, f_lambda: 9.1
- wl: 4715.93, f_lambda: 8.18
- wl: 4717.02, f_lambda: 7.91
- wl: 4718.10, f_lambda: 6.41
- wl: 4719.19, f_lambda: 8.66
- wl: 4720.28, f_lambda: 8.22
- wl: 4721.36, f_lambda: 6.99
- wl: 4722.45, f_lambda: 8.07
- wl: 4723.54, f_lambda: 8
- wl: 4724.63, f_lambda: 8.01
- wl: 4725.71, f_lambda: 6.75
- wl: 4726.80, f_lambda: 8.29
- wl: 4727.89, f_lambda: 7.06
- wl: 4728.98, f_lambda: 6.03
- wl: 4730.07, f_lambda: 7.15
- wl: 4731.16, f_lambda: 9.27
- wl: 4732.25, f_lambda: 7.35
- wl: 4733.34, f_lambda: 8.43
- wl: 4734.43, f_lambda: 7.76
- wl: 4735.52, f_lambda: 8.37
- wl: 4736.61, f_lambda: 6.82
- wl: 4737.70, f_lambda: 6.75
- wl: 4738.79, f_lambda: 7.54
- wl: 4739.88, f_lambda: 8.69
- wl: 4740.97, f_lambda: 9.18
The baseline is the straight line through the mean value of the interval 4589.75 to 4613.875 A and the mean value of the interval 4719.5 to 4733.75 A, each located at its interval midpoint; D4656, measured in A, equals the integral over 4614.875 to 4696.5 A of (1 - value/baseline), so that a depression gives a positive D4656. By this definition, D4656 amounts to 2.5 A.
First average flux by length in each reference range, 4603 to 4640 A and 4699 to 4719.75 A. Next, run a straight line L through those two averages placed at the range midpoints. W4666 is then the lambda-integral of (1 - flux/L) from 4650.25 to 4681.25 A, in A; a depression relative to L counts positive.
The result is 1.1 A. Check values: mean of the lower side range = 7.77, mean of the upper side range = 7.2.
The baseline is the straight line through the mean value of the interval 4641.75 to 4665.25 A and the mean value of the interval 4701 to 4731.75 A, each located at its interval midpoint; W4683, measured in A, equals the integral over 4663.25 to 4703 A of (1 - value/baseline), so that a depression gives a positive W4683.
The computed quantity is 0.6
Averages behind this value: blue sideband 7.13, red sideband 7.44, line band 7.16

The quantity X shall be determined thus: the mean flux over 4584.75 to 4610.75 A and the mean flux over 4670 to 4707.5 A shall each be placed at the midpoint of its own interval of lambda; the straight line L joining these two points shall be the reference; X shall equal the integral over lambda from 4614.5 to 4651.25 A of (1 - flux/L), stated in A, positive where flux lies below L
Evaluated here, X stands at -1.3 A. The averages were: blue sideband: 7.3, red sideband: 7.11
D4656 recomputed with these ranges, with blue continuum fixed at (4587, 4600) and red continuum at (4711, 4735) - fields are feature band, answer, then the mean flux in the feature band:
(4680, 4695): 0.6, 7.33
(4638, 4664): 1.2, 7.19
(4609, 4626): -1.1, 7.9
